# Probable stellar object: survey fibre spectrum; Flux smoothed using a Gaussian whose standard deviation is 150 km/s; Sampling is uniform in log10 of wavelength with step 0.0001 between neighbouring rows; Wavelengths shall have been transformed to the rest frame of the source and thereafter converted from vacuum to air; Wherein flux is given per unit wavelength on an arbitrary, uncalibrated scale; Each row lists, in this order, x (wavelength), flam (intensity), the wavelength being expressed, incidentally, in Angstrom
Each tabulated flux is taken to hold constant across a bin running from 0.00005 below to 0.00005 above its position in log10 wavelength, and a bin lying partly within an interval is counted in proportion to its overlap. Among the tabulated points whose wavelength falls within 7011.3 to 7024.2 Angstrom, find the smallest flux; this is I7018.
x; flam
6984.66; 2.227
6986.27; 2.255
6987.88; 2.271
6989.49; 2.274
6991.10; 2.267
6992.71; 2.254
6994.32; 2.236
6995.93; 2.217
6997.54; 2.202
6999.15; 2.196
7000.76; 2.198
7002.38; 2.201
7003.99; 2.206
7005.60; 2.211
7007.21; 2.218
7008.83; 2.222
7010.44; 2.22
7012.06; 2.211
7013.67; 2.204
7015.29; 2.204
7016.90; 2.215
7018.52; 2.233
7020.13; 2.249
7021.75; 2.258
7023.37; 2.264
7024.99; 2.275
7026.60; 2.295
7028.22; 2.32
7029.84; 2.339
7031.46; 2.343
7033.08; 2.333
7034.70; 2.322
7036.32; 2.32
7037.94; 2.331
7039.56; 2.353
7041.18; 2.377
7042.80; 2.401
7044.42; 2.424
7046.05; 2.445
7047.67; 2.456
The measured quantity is 2.204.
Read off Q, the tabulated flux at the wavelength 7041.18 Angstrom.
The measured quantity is 2.377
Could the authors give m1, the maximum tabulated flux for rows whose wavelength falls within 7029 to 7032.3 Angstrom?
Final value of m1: 2.343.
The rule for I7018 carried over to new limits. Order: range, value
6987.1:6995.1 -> 2.236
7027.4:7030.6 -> 2.32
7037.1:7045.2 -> 2.331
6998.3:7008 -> 2.196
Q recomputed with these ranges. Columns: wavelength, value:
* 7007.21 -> 2.218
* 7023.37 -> 2.264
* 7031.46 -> 2.343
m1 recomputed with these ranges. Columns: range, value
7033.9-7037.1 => 2.322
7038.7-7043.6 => 2.401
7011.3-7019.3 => 2.233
